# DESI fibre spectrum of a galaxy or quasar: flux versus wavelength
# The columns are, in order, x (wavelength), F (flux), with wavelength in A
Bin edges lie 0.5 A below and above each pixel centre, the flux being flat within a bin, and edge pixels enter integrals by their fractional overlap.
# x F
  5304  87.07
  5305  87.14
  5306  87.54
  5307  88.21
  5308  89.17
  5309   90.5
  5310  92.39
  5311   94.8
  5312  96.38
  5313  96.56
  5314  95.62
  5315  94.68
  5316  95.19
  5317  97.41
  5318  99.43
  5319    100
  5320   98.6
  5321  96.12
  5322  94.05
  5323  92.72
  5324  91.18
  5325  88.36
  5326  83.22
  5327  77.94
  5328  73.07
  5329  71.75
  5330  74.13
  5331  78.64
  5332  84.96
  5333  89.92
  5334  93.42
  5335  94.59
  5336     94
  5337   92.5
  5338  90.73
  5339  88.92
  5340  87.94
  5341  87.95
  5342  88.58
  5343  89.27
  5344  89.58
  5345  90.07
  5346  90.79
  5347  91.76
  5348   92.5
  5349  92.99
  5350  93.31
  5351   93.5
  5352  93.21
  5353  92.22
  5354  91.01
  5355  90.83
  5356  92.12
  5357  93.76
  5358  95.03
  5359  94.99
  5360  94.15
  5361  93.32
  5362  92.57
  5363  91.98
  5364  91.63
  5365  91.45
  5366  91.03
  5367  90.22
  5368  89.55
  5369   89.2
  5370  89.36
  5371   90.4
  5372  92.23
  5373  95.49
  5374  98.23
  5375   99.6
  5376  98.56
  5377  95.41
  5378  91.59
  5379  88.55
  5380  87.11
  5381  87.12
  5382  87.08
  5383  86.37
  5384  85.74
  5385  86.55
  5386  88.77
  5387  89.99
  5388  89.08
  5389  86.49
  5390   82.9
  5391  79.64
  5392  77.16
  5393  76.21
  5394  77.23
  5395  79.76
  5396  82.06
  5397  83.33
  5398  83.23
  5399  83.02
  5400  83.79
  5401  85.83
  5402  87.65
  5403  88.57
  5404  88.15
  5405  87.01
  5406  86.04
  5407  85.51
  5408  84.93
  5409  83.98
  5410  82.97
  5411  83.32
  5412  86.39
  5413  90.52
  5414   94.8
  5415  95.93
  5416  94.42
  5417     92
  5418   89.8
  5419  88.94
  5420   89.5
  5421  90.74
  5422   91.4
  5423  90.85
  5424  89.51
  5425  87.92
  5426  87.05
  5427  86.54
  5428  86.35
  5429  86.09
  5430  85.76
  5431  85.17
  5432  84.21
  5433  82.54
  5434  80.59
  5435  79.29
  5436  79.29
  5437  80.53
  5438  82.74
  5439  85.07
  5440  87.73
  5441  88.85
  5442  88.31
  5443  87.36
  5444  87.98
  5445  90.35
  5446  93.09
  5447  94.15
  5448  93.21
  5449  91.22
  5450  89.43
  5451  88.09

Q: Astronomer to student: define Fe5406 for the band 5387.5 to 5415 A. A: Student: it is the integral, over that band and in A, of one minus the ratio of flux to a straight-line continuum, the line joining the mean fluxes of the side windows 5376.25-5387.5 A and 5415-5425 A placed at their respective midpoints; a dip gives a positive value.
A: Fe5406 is 1.6 A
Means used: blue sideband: 88.8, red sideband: 90.9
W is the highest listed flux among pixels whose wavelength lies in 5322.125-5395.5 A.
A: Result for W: 99.6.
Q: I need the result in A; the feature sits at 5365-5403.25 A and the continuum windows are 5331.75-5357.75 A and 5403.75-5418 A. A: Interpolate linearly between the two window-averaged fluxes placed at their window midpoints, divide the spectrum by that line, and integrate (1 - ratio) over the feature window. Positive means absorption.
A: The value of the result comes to 0.9 A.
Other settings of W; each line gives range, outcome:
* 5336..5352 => 94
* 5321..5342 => 96.12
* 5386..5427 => 95.93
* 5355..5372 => 95.03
